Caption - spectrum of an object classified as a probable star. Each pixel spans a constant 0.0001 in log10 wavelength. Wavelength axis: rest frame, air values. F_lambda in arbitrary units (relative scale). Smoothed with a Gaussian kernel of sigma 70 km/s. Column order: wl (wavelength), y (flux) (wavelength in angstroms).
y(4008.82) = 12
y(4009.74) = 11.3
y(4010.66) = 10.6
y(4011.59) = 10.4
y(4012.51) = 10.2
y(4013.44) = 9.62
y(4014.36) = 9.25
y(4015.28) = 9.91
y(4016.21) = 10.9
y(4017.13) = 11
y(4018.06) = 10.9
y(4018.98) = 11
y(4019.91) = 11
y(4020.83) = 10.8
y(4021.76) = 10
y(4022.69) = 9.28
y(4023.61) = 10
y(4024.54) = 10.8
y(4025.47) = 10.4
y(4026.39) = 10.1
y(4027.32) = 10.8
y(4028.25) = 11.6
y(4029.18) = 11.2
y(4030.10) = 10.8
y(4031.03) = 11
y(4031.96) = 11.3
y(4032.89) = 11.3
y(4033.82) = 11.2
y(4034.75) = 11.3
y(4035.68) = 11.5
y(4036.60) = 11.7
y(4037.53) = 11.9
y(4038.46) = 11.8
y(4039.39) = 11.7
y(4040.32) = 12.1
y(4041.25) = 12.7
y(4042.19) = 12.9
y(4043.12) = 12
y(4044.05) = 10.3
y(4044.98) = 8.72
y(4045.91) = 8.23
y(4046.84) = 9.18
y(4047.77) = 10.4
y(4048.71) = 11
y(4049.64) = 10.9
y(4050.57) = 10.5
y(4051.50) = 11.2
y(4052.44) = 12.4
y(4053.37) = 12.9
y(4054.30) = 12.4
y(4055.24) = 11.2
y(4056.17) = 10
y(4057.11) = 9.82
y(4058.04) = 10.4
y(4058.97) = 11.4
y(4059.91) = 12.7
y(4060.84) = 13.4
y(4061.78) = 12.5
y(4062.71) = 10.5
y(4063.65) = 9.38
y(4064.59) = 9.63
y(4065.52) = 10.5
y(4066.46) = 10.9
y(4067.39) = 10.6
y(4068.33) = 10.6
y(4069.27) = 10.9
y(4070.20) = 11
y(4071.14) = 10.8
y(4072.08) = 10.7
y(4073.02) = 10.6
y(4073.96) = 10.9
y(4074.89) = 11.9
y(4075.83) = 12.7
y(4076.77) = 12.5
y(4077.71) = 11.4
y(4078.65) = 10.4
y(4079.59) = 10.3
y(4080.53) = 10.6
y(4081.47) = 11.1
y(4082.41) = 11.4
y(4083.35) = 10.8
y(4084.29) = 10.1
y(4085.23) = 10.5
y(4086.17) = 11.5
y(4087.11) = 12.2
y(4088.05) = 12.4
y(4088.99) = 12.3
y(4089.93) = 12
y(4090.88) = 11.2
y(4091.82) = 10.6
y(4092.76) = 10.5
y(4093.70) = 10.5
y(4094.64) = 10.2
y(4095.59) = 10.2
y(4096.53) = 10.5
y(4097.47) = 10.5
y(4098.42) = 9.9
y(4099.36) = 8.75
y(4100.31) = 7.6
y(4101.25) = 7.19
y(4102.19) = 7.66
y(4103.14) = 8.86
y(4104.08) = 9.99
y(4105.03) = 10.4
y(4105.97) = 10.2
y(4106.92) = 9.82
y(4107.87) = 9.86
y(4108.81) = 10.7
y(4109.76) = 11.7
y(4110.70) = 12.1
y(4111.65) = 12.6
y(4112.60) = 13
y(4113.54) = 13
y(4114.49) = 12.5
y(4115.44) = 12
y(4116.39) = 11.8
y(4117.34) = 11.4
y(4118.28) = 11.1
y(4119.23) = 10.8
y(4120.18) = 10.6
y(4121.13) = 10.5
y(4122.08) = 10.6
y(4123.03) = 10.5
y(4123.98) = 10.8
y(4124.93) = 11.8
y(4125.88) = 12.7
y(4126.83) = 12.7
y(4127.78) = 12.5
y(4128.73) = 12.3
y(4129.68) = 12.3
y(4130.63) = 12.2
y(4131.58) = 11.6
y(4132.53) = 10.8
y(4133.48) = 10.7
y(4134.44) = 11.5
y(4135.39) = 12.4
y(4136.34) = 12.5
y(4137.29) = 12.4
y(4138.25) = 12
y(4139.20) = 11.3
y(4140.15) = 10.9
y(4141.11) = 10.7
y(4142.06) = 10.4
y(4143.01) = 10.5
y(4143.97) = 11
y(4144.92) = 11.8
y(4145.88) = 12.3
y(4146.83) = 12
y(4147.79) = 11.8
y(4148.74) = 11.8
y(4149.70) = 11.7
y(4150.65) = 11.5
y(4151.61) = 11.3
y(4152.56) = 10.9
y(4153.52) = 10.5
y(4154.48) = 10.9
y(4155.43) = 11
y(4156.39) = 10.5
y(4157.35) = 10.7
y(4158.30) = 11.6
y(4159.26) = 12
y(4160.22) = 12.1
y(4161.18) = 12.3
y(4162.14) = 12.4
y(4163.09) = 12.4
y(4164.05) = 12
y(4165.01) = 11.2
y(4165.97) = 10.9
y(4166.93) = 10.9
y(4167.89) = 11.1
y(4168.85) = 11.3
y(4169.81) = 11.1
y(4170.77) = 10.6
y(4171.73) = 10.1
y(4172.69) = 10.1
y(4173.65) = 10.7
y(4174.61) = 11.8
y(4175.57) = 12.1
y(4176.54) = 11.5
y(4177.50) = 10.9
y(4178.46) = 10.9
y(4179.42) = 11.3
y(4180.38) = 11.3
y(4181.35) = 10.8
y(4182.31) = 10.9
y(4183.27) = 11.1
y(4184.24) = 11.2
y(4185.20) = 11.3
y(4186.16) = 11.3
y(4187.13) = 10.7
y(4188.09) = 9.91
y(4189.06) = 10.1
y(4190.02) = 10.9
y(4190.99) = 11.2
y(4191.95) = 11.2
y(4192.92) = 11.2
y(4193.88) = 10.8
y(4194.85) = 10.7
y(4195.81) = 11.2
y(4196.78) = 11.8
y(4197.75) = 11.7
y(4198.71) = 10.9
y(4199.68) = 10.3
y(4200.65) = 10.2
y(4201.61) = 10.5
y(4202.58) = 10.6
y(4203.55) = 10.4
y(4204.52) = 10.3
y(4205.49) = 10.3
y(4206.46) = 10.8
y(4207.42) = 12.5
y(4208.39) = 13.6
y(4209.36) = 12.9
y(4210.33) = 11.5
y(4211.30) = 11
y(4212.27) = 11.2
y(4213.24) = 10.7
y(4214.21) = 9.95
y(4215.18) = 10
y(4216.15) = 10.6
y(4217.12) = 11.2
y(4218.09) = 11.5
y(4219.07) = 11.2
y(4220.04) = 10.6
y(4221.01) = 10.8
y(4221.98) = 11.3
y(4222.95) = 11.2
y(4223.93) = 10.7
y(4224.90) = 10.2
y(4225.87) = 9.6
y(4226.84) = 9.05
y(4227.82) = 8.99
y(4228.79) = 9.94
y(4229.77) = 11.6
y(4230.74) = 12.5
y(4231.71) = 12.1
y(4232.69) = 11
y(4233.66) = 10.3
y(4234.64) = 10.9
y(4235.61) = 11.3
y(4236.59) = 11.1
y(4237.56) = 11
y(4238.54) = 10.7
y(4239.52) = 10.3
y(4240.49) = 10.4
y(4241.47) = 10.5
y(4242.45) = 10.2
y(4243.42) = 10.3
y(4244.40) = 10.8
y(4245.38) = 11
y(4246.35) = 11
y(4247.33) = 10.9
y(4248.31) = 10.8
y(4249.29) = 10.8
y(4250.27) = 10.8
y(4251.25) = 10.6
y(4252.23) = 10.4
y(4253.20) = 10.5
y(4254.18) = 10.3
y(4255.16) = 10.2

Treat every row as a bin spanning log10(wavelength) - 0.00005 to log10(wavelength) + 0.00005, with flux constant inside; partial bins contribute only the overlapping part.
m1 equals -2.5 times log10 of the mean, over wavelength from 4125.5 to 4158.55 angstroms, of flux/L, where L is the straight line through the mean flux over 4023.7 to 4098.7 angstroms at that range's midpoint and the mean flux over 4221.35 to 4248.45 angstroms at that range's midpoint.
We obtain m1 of -0.06 mag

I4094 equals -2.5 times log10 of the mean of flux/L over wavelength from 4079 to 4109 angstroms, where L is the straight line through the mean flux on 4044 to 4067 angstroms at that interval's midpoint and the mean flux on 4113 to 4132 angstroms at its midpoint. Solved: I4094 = 0.10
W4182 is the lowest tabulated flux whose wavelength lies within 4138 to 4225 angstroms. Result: 9.91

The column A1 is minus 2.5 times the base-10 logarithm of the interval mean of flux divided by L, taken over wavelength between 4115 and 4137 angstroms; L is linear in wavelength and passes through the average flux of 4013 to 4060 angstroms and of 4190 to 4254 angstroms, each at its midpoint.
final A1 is -0.07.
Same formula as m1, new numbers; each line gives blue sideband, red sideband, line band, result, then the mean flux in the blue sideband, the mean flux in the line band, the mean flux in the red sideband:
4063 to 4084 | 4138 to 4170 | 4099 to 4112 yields 0.13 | 10.9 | 9.8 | 11.4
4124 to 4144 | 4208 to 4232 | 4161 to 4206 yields 0.02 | 11.7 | 11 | 10.9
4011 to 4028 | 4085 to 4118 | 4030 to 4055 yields -0.08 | 10.4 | 11.2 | 10.8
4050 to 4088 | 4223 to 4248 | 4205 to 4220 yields -0.05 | 11.1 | 11.2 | 10.7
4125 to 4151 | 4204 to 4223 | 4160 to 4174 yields 0.02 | 11.7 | 11.3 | 11.2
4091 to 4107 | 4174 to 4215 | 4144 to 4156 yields -0.10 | 9.64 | 11.4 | 11.1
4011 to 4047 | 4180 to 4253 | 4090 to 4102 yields 0.11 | 10.8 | 9.83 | 10.9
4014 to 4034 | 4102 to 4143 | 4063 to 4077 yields 0.01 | 10.7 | 10.9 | 11.3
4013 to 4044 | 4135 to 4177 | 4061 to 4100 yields 0.03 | 11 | 10.9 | 11.4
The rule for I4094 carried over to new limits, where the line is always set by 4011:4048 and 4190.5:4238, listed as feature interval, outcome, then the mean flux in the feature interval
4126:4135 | -0.097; 11.9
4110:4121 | -0.095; 11.9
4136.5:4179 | -0.042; 11.3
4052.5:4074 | -0.025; 11.1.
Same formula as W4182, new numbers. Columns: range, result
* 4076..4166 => 7.19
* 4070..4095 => 10.1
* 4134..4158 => 10.4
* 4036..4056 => 8.23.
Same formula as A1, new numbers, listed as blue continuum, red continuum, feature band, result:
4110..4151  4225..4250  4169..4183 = 0.02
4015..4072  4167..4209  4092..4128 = 0.03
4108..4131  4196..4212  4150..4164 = 0.00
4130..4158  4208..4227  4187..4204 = 0.03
